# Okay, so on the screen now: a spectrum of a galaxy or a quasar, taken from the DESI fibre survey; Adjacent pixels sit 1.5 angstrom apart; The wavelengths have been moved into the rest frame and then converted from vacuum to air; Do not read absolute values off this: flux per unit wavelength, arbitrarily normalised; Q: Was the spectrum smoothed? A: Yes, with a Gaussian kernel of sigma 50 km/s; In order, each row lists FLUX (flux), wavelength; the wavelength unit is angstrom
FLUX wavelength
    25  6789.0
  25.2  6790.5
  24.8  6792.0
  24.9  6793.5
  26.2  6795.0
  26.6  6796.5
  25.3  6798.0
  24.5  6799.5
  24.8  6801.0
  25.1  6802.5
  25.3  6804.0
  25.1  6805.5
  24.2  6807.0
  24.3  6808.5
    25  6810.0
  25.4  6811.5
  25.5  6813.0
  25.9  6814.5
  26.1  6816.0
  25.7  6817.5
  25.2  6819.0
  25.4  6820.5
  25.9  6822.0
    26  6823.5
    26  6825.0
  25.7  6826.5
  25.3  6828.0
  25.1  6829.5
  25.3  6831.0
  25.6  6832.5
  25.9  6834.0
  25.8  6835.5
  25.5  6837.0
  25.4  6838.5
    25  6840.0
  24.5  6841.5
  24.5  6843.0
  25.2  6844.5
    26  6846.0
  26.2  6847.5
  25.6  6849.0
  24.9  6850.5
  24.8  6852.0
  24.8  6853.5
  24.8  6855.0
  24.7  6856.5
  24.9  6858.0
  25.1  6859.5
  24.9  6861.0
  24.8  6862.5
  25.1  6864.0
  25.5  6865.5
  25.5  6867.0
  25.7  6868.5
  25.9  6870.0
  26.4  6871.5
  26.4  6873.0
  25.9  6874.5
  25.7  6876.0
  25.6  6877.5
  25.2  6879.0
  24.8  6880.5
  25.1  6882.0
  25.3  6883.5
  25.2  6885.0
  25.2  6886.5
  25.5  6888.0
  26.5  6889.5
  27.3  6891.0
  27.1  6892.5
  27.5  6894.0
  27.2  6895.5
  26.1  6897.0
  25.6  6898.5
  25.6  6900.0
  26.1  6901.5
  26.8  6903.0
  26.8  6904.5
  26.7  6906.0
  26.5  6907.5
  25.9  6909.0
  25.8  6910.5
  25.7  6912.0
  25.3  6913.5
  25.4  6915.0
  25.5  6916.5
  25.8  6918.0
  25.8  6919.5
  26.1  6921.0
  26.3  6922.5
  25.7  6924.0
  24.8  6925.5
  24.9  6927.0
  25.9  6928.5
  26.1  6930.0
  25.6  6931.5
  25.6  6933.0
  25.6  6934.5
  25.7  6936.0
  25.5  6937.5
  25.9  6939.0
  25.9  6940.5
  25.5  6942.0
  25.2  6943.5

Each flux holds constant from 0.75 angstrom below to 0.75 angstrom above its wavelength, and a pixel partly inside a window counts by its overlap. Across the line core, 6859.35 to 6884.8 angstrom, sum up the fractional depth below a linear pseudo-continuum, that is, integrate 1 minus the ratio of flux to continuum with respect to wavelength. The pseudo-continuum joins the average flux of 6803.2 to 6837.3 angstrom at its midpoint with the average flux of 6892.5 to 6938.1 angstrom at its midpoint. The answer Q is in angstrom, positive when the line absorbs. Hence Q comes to 0.2 angstrom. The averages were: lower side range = 25.4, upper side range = 26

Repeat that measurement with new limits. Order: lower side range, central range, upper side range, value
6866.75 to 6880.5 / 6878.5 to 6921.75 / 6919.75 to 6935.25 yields -0.4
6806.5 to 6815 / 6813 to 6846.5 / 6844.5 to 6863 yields -0.5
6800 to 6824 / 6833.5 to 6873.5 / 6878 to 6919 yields 0.5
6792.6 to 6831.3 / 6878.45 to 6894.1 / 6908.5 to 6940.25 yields -0.2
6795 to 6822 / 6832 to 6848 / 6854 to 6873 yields -0.1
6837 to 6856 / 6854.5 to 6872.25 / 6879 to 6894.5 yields 0.1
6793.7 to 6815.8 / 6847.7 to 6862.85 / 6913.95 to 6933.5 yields 0.3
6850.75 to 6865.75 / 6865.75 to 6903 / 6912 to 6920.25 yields -1.1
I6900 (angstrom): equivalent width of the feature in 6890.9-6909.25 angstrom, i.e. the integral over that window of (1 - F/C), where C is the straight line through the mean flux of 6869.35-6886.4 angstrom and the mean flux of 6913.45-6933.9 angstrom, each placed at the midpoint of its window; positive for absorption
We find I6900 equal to -0.7 angstrom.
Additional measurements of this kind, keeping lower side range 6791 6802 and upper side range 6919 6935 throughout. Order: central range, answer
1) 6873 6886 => 0.1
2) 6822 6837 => -0.1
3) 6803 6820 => 0.1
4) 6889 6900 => -0.5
